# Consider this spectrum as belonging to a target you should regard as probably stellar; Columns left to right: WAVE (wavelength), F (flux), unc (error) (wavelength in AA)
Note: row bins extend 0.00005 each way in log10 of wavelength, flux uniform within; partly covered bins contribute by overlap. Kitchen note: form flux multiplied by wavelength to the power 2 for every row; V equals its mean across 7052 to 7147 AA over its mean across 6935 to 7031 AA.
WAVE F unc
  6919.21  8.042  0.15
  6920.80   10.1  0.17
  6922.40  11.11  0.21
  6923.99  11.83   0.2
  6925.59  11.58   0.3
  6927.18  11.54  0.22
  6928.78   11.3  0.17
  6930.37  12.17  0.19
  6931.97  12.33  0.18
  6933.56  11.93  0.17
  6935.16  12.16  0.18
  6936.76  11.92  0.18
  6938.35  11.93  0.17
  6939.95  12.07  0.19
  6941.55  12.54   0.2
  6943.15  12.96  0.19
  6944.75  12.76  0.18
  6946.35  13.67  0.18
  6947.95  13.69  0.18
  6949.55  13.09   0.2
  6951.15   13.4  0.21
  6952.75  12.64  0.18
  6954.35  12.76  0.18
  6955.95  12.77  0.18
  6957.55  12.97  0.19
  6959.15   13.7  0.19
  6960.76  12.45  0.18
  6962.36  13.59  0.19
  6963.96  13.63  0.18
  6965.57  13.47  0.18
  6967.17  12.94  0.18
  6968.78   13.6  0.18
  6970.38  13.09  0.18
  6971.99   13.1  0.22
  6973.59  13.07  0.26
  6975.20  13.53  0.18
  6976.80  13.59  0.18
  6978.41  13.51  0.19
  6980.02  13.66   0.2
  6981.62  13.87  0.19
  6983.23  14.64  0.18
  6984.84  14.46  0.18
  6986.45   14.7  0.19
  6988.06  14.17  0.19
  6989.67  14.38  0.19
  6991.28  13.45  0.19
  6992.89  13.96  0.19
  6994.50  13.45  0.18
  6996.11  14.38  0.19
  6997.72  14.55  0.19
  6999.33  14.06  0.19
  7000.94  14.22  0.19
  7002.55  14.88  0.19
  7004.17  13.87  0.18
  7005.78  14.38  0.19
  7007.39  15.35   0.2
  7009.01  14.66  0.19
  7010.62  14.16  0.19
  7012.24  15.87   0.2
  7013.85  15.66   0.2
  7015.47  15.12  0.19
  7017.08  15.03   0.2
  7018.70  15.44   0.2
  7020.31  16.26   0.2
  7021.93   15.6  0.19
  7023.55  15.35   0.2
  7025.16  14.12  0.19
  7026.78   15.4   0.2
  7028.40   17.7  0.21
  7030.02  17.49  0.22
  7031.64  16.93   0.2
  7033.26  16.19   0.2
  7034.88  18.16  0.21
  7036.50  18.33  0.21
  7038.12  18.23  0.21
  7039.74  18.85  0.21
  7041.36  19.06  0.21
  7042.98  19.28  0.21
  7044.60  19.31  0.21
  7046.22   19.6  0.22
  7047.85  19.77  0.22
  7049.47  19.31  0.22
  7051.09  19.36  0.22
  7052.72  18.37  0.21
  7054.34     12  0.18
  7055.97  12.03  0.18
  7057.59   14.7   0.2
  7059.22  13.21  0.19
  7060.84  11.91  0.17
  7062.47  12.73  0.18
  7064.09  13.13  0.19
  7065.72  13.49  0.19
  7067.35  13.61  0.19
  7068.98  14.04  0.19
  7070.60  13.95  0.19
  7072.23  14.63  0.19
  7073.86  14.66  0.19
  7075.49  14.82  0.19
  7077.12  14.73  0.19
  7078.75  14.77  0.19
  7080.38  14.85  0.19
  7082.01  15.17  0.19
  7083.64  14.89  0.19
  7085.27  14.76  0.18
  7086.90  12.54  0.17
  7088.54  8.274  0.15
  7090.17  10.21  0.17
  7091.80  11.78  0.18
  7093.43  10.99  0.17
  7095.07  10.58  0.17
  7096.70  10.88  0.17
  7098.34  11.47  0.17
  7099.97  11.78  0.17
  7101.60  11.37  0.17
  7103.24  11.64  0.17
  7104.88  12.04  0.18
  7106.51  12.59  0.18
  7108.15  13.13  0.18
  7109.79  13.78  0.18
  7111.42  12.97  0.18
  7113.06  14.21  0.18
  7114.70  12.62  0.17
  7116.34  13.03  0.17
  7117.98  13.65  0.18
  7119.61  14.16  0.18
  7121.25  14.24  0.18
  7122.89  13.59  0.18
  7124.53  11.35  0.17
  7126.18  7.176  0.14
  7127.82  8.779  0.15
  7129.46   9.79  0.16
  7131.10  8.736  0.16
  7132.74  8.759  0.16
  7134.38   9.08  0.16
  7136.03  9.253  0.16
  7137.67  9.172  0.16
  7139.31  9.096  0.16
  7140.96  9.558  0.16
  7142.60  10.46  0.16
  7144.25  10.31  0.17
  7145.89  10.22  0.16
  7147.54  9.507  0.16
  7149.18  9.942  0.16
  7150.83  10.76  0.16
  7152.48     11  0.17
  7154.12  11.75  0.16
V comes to 0.9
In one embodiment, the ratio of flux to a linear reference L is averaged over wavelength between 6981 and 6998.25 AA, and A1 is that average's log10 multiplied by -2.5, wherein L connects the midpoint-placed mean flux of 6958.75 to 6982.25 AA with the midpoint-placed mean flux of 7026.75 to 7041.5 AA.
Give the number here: 0.04 mag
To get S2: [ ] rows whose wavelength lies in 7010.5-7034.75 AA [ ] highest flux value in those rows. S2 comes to 17.7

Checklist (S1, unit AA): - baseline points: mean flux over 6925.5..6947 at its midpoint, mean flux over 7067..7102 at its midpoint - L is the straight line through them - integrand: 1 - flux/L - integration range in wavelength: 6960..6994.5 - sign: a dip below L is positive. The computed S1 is -3.43 AA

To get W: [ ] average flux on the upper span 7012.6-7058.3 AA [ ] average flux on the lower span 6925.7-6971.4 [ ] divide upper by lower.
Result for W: 1.3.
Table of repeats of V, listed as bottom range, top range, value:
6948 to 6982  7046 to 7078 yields 1.16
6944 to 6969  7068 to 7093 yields 1.07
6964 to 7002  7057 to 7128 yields 0.96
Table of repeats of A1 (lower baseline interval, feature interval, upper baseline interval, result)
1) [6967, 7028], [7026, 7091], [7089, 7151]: -0.21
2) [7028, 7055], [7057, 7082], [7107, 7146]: 0.13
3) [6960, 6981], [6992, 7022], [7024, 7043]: 0.07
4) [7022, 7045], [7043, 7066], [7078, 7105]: -0.02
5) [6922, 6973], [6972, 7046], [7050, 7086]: -0.14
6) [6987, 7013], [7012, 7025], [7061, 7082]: -0.09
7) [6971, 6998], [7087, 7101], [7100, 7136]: 0.12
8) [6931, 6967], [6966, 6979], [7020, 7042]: 0.06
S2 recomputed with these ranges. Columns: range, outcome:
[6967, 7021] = 16.26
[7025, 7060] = 19.77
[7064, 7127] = 15.17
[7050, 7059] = 19.36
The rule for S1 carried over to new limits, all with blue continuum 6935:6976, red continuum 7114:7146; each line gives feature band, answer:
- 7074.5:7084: -2.96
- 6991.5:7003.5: -1.68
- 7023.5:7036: -4.73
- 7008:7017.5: -2.23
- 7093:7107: -0.53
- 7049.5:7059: -3.10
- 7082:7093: -1.02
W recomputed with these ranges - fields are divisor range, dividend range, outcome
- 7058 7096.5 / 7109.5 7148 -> 0.83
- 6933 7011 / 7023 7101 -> 1.11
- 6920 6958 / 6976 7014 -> 1.16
